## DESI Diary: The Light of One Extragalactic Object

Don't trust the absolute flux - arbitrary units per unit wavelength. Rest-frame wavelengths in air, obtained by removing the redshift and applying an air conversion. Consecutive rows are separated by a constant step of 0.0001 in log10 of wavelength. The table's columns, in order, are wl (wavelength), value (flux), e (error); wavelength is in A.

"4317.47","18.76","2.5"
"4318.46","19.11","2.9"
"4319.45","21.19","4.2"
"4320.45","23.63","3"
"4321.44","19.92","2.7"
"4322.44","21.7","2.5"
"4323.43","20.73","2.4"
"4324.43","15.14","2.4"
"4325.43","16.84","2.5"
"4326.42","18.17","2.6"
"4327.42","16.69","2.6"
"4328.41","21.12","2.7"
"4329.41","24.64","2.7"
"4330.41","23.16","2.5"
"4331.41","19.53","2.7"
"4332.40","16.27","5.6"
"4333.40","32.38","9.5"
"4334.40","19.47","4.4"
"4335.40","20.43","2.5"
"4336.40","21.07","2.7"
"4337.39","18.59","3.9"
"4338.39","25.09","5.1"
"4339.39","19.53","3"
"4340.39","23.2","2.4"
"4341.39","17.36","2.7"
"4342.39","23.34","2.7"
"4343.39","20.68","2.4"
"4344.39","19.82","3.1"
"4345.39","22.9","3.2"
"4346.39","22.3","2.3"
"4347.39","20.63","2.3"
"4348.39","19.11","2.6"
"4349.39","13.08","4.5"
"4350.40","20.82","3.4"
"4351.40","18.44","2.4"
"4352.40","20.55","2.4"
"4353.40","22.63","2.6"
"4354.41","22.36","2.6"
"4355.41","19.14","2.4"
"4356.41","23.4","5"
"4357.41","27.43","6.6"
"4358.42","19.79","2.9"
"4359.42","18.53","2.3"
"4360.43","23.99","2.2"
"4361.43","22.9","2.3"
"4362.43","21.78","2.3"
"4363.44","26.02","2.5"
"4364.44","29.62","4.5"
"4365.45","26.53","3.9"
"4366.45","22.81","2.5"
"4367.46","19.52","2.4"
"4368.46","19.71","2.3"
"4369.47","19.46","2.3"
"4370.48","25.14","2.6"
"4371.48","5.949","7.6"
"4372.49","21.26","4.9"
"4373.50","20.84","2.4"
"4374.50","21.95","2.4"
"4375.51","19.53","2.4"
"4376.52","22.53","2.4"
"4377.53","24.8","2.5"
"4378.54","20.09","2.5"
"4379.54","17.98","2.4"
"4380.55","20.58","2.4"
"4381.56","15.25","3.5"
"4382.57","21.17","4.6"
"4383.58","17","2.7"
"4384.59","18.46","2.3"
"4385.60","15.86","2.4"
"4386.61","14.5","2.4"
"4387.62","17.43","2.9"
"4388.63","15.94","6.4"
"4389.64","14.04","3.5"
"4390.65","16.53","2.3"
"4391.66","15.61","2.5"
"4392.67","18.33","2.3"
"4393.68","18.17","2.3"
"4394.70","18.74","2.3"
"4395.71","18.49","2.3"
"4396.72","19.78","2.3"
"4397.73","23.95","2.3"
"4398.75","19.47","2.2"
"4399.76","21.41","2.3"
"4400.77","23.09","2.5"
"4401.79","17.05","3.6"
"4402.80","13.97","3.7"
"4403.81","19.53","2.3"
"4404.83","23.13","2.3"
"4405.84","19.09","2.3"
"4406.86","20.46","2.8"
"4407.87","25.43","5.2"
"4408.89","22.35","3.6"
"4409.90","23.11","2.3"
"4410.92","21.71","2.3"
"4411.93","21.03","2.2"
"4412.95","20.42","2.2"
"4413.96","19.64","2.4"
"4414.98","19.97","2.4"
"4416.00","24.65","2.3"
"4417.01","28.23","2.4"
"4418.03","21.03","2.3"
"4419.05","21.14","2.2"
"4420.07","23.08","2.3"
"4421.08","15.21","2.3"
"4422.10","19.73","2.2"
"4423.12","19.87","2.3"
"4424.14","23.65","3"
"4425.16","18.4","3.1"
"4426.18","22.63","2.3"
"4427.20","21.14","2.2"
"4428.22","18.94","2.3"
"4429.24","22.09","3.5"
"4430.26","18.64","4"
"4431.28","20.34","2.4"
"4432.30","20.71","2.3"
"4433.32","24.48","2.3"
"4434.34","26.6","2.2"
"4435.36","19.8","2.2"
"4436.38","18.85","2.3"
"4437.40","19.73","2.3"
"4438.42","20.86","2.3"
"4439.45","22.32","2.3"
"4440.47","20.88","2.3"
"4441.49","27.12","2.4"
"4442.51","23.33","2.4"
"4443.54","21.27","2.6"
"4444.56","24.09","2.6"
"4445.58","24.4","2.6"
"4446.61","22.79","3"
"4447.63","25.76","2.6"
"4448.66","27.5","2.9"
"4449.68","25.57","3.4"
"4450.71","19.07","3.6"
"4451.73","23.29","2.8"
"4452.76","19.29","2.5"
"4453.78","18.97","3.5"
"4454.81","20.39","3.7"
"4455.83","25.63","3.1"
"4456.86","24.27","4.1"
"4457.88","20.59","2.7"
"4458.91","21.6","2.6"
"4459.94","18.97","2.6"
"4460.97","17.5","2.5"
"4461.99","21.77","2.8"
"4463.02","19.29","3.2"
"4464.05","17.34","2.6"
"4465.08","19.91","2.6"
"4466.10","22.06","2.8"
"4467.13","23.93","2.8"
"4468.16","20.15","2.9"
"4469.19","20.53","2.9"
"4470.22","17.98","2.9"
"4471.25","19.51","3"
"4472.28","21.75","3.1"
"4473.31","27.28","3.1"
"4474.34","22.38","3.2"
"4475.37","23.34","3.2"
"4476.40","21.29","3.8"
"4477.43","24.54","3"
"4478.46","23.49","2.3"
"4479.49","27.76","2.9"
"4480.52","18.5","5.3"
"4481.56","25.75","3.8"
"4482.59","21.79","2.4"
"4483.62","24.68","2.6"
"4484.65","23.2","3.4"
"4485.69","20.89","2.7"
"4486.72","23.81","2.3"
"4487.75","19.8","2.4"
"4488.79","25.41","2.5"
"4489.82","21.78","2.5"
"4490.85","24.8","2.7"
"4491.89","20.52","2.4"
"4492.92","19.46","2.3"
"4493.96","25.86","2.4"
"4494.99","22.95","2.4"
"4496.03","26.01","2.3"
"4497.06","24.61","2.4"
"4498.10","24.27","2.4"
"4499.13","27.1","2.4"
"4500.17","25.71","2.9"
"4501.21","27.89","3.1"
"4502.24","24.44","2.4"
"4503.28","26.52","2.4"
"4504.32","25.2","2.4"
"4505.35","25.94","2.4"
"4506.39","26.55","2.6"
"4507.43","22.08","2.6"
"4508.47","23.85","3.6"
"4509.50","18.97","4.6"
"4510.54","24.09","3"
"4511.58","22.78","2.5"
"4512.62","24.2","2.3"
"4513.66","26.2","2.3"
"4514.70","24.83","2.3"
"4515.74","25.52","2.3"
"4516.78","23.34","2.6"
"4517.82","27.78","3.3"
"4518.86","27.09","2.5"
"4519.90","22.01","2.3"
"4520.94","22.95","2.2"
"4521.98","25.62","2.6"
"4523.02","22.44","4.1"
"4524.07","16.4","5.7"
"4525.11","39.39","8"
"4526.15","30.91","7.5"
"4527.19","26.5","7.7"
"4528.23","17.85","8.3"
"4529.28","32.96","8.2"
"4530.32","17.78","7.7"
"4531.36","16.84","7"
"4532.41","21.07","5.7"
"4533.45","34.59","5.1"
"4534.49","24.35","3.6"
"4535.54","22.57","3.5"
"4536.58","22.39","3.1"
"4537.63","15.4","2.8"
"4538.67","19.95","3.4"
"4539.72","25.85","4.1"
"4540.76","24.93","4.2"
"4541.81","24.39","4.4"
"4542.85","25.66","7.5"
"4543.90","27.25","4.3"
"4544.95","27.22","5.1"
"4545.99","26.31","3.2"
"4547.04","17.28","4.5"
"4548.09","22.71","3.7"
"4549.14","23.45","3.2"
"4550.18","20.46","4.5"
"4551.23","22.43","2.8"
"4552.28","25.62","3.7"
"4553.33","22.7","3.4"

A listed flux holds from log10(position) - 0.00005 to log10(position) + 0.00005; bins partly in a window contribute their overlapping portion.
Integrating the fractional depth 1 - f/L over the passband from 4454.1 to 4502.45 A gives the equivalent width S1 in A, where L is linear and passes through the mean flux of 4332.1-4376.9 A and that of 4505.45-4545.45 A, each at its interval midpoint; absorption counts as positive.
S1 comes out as 1.9 A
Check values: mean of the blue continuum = 21.3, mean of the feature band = 22.6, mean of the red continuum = 24.3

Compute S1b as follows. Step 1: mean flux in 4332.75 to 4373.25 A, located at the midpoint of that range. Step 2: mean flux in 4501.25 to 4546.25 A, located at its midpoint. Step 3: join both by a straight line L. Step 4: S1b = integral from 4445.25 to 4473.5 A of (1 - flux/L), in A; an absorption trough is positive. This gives 2.1 A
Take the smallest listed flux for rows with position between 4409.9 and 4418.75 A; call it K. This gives 19.64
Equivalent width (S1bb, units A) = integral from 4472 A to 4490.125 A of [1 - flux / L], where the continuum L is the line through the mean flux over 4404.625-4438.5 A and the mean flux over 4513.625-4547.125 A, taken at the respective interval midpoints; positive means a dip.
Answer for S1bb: -0.1 A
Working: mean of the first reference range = 21.4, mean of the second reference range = 24.5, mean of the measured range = 23.2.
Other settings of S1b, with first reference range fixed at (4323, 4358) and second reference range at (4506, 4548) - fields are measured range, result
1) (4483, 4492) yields 0.2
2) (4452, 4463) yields 1.0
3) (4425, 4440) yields 0.9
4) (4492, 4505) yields -0.7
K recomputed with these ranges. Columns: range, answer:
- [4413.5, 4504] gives 15.21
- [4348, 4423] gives 5.949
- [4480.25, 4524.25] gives 16.4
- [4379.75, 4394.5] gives 14.04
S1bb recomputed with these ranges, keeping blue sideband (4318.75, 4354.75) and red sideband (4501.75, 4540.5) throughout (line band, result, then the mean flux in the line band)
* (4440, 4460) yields 0.01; 22.8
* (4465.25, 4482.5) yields 0.65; 22.4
